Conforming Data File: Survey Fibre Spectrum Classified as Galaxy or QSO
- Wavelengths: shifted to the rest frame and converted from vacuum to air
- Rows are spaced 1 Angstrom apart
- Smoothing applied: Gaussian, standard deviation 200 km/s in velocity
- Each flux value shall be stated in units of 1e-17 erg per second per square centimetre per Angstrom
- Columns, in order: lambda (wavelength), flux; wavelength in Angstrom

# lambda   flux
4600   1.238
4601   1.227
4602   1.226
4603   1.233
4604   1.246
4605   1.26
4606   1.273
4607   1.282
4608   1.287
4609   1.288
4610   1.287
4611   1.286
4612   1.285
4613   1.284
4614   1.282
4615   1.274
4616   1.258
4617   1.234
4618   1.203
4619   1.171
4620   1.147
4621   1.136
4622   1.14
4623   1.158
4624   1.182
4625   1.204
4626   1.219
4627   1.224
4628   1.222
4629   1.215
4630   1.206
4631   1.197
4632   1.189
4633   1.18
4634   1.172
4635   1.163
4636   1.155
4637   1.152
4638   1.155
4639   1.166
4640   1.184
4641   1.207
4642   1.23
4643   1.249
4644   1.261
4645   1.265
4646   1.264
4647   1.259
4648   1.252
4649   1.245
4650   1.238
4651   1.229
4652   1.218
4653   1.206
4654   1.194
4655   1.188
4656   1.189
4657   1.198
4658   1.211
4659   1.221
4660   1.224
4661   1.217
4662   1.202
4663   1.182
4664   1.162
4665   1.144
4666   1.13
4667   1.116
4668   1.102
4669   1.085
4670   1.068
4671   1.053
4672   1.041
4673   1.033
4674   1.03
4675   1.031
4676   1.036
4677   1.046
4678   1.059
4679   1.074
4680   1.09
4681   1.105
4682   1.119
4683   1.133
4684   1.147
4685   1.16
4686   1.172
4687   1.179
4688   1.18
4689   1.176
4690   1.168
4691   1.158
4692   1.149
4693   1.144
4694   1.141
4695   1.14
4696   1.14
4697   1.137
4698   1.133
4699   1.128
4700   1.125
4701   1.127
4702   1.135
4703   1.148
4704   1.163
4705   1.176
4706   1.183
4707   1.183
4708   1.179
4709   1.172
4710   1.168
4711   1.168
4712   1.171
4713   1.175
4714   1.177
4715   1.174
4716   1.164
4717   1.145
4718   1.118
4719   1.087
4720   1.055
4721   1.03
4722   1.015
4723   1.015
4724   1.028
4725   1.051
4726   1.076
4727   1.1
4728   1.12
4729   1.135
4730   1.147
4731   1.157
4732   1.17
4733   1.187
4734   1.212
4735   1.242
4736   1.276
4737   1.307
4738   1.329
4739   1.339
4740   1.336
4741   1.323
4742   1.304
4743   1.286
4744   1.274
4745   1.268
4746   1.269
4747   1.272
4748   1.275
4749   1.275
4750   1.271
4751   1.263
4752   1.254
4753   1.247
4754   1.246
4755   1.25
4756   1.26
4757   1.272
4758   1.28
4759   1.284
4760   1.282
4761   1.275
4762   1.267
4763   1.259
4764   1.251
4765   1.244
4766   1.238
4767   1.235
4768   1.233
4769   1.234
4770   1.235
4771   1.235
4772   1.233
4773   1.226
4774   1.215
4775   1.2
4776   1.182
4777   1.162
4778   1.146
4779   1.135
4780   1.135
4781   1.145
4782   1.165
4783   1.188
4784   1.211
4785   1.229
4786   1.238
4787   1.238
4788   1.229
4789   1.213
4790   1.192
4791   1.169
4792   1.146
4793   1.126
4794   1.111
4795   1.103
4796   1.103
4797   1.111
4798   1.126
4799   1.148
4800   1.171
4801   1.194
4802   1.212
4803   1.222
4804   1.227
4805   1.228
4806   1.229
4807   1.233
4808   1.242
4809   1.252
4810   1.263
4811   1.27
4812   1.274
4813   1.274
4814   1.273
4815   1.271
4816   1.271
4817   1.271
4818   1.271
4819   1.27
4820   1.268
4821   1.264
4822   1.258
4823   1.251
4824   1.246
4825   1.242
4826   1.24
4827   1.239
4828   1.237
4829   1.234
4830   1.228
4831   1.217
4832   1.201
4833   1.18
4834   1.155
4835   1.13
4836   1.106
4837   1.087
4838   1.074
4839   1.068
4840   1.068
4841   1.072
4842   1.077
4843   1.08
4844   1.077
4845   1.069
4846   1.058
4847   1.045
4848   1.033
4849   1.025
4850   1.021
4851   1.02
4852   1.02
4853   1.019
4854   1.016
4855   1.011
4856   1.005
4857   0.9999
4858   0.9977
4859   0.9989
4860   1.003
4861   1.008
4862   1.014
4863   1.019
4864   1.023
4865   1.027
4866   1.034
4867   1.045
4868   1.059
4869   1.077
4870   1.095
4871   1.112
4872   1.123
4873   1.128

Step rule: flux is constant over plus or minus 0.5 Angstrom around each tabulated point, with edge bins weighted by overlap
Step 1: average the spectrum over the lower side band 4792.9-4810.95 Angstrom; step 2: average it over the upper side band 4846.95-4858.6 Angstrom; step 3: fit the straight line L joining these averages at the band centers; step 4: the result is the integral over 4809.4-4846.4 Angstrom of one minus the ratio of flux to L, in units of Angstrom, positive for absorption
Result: -3.10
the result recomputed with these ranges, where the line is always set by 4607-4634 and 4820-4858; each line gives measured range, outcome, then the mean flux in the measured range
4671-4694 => 1.6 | 1.11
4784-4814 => -1.7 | 1.2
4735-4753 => -1.9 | 1.29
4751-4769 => -1.6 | 1.26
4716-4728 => 1.0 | 1.07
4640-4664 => -0.3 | 1.22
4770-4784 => -0.5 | 1.19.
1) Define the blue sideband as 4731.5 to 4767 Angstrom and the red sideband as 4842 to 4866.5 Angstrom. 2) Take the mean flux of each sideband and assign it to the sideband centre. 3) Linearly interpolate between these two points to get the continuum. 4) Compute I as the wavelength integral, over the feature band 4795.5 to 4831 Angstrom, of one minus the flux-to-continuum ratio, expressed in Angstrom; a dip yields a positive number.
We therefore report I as -3.5 Angstrom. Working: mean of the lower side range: 1.27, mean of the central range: 1.23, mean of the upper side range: 1.03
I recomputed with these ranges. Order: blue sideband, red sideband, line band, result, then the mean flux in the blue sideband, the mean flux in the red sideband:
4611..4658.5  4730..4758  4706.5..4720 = 1.0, 1.21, 1.26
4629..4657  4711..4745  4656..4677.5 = 1.4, 1.21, 1.17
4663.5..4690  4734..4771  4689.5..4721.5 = 0.6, 1.1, 1.27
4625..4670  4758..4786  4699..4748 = 1.3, 1.2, 1.22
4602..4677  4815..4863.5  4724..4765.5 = -3.0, 1.19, 1.12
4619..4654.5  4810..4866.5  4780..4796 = -0.4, 1.2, 1.13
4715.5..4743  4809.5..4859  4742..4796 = -2.9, 1.17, 1.15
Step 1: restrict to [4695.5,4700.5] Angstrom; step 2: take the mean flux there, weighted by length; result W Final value 1.13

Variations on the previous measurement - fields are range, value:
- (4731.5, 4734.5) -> 1.19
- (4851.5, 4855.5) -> 1.02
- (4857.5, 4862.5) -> 1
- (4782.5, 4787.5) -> 1.22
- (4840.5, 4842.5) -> 1.07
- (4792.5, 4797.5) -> 1.11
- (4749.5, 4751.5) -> 1.27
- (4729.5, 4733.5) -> 1.17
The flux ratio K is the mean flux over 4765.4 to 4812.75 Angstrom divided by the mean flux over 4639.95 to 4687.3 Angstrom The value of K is 1.03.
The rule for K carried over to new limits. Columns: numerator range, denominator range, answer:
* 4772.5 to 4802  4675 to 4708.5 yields 1.03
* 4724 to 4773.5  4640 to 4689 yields 1.07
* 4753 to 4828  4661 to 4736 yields 1.08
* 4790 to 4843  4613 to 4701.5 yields 1.02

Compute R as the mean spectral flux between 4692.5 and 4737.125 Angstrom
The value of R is 1.14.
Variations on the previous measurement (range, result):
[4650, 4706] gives 1.14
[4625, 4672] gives 1.19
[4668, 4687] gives 1.09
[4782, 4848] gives 1.19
